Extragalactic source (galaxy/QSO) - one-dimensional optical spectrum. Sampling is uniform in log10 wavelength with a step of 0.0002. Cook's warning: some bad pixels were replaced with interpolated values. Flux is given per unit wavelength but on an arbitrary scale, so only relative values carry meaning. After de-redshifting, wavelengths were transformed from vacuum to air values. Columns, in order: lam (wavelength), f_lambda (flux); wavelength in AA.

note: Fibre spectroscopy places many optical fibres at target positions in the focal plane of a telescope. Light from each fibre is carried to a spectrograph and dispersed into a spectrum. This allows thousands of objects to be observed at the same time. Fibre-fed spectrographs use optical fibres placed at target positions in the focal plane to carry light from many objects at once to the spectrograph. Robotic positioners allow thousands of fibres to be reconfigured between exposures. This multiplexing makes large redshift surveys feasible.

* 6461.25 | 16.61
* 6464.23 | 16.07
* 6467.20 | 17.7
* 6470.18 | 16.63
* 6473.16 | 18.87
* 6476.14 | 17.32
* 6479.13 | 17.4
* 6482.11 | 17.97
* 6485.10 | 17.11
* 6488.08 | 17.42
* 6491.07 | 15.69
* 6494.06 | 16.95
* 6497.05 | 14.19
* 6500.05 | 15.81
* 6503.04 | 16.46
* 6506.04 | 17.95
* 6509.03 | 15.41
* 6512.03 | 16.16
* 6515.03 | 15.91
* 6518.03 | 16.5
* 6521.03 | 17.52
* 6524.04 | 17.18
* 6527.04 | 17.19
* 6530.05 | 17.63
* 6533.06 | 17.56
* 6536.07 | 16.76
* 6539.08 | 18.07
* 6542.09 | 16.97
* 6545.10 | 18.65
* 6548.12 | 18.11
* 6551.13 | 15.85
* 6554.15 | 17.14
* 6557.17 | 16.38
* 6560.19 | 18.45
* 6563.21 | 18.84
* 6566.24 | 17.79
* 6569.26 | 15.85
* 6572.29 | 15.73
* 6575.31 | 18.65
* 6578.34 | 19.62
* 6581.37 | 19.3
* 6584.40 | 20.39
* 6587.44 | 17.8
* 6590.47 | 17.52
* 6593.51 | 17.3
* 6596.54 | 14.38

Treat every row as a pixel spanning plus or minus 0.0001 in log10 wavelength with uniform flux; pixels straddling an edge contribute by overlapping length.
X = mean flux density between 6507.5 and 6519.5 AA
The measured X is 16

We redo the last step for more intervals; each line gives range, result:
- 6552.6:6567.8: 17.7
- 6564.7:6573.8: 16.5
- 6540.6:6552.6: 17.4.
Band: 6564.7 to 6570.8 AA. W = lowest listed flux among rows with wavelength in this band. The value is 15.85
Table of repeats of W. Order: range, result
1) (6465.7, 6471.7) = 16.63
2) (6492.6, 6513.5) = 14.19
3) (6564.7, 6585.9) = 15.73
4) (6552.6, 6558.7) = 16.38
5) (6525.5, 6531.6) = 17.19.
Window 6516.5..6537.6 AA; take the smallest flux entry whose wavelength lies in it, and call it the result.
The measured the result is 16.5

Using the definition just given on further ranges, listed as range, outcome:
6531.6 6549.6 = 16.76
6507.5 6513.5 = 15.41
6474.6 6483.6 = 17.32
